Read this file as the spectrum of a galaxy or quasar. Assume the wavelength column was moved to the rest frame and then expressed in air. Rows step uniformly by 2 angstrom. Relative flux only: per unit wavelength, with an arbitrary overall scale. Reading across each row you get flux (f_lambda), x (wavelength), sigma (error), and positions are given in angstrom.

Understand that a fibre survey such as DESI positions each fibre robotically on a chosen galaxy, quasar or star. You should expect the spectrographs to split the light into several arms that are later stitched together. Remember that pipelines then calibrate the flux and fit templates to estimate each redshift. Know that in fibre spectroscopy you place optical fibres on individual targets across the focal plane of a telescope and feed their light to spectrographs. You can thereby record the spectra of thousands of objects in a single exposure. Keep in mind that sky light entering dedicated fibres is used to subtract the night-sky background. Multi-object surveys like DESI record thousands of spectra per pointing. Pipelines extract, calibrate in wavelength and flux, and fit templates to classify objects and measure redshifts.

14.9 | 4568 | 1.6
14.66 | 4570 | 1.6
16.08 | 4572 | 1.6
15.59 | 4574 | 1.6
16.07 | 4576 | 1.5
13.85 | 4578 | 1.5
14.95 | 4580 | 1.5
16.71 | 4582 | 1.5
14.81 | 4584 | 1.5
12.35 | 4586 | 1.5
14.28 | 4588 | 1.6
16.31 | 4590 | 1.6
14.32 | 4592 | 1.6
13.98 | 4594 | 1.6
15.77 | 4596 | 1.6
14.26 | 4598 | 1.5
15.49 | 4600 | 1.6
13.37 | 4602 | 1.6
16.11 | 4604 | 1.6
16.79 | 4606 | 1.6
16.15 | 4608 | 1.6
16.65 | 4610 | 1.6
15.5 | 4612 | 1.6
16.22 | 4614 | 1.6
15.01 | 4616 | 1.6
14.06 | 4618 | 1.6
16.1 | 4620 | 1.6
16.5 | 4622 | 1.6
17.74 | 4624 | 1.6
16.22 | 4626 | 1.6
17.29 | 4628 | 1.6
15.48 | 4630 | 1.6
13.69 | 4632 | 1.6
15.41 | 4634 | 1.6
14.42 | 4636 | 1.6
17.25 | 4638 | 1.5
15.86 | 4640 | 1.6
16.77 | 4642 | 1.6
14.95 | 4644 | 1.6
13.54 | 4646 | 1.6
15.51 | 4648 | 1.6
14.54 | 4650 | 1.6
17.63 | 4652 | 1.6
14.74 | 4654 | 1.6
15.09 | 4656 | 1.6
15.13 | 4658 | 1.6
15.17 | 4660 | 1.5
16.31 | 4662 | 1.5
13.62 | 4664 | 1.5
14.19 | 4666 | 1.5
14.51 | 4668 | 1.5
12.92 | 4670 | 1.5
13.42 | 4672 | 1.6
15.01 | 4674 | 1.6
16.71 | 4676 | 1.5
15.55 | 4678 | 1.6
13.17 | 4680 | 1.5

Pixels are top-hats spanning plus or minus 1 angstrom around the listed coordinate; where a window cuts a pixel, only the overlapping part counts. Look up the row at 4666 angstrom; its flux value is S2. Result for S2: 14.19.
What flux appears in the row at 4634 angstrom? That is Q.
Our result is 15.41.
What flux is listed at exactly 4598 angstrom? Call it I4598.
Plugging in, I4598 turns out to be 14.26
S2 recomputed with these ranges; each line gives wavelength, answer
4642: 16.77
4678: 15.55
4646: 13.54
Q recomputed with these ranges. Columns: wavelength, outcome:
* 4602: 13.37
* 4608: 16.15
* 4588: 14.28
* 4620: 16.1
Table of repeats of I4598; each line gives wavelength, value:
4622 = 16.5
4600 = 15.49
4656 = 15.09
